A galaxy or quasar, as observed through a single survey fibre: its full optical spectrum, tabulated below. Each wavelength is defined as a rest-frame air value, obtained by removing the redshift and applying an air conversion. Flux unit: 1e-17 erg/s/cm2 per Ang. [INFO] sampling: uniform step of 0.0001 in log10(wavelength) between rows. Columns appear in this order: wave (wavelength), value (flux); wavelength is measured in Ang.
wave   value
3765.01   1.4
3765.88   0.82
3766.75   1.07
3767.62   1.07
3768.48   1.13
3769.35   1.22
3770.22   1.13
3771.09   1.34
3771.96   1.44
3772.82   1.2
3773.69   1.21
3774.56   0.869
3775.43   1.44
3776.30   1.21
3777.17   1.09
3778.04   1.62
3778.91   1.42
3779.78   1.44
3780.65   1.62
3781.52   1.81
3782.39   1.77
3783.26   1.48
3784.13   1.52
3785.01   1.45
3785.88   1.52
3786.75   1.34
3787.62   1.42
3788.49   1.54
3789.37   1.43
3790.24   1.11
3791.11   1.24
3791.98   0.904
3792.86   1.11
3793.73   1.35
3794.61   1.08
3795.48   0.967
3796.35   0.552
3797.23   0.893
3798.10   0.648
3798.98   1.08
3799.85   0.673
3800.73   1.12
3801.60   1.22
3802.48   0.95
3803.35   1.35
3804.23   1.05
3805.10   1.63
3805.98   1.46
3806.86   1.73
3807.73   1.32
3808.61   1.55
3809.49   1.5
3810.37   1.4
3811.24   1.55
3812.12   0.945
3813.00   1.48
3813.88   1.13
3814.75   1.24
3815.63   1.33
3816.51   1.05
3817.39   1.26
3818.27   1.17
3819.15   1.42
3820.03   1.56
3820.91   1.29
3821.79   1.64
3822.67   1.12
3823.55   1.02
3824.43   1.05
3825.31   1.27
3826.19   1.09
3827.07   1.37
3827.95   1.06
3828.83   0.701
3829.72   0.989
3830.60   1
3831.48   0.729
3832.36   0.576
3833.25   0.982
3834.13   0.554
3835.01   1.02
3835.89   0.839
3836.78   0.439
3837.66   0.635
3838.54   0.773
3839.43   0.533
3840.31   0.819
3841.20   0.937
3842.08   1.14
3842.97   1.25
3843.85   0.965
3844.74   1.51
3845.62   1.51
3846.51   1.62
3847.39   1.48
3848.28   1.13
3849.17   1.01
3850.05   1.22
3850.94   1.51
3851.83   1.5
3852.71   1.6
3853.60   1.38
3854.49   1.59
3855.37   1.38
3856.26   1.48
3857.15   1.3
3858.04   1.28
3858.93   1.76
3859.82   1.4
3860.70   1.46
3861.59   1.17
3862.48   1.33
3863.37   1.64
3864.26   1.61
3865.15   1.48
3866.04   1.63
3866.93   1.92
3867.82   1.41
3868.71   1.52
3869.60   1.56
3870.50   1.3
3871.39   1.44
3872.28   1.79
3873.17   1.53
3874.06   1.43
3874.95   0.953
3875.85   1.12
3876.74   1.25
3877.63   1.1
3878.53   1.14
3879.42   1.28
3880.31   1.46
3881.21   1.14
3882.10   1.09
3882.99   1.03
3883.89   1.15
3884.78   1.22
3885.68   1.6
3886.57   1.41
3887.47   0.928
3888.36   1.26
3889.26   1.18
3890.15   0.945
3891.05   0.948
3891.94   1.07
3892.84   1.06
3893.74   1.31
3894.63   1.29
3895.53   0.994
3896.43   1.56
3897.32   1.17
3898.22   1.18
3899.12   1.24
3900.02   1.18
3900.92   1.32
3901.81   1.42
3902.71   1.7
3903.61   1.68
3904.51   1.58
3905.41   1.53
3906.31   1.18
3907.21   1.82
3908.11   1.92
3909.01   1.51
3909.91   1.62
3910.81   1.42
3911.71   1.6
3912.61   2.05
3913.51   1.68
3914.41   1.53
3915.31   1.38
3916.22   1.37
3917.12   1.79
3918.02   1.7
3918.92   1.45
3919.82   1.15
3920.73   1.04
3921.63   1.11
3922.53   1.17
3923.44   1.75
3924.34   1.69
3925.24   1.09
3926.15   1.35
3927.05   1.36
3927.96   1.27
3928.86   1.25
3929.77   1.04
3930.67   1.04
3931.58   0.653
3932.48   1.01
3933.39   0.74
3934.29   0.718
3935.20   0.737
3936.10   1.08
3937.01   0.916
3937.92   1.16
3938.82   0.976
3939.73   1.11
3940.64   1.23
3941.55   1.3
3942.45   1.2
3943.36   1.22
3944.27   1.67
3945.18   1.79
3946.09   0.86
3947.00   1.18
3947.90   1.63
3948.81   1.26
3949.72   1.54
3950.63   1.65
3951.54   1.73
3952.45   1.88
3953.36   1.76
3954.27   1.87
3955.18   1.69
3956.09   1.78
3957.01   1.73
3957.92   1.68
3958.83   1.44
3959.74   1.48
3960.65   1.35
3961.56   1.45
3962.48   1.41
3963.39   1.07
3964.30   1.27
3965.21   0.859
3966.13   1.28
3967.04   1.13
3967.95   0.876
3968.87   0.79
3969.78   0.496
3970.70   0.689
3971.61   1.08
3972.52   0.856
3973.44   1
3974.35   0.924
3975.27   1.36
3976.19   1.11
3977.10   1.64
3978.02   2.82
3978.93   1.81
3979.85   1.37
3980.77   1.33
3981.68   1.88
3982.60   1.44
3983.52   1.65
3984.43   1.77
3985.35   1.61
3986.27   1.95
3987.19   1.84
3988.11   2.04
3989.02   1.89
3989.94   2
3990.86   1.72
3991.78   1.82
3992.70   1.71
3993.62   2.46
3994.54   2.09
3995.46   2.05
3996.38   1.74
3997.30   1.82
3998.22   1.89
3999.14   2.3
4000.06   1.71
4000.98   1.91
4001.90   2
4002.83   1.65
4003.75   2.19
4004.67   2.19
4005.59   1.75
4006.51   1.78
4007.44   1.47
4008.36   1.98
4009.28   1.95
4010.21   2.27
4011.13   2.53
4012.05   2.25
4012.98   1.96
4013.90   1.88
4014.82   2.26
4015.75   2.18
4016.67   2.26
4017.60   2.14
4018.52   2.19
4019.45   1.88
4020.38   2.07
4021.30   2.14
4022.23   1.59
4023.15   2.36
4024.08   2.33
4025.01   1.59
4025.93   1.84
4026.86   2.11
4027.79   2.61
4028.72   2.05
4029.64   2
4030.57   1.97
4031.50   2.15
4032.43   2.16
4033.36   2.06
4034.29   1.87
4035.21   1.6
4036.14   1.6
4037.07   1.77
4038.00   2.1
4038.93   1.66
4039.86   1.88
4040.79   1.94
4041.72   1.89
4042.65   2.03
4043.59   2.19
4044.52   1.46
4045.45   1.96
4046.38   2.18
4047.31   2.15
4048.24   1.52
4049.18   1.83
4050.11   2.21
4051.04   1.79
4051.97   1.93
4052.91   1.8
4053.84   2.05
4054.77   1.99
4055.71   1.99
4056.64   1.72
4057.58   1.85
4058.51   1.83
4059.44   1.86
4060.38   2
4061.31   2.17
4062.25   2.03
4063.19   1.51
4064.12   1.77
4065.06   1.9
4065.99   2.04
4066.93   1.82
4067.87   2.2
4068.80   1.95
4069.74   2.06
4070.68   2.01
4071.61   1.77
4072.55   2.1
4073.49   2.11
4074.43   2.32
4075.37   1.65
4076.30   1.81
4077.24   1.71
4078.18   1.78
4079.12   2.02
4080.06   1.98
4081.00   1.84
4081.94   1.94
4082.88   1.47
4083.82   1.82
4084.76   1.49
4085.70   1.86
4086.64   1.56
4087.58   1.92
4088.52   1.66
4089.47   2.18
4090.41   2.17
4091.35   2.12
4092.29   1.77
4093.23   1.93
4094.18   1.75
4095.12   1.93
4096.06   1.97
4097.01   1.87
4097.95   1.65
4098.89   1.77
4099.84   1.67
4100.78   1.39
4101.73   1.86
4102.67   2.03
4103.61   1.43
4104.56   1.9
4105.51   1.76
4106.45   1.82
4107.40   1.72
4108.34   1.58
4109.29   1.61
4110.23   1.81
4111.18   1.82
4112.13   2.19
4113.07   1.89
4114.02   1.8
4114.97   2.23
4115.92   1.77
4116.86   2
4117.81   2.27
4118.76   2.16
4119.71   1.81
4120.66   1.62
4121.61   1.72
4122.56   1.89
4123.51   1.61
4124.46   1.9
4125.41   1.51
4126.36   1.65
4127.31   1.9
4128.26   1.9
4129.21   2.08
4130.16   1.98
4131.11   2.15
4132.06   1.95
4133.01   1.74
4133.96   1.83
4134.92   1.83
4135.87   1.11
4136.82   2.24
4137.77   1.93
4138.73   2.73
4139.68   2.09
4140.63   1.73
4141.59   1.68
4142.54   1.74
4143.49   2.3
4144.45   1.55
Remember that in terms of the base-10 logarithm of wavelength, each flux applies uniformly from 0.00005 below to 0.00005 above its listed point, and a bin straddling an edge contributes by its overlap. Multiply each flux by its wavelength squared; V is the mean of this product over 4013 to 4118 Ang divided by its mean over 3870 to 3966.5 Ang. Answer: 1.54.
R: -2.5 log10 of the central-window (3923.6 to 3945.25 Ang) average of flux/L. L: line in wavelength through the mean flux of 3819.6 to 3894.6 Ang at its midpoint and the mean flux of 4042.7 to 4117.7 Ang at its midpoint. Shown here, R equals 0.26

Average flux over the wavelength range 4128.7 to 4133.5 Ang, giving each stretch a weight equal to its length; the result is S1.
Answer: 1.98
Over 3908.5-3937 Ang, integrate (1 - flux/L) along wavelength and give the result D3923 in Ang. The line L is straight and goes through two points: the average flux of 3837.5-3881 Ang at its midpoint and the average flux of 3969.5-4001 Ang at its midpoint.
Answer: 3.7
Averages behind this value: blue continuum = 1.33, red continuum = 1.65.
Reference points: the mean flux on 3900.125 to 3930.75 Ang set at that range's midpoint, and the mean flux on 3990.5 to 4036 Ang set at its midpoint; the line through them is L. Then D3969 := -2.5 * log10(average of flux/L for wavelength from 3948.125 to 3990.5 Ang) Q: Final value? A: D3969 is 0.20 mag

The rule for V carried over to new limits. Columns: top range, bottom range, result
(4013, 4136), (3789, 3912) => 1.70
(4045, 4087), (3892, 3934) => 1.50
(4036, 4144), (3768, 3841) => 1.84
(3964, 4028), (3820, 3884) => 1.54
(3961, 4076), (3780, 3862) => 1.66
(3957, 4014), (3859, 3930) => 1.25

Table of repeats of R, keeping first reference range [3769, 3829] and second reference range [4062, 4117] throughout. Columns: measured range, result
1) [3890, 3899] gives 0.25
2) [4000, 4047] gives -0.16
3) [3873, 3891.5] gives 0.20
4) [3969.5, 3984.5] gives 0.19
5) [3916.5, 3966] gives 0.18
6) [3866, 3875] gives -0.08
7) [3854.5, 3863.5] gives -0.03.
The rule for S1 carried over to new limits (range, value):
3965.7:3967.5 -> 1.21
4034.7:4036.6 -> 1.61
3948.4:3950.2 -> 1.41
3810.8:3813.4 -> 1.32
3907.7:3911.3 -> 1.61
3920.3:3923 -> 1.11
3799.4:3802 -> 1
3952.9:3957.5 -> 1.76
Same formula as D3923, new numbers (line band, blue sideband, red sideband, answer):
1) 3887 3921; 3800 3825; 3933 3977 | -3.3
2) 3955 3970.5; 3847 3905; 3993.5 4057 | 4.0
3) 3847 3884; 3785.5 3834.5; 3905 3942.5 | -4.4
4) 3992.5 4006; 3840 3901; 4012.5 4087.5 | -1.6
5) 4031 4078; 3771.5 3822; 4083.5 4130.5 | -4.8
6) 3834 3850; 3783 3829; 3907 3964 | 3.2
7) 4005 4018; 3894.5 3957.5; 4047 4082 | -2.5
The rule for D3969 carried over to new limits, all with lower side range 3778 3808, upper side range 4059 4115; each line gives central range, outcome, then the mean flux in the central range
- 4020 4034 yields -0.19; 2.07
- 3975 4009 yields -0.10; 1.83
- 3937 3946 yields 0.24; 1.26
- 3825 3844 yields 0.46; 0.89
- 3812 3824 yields 0.05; 1.27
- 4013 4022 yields -0.21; 2.09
